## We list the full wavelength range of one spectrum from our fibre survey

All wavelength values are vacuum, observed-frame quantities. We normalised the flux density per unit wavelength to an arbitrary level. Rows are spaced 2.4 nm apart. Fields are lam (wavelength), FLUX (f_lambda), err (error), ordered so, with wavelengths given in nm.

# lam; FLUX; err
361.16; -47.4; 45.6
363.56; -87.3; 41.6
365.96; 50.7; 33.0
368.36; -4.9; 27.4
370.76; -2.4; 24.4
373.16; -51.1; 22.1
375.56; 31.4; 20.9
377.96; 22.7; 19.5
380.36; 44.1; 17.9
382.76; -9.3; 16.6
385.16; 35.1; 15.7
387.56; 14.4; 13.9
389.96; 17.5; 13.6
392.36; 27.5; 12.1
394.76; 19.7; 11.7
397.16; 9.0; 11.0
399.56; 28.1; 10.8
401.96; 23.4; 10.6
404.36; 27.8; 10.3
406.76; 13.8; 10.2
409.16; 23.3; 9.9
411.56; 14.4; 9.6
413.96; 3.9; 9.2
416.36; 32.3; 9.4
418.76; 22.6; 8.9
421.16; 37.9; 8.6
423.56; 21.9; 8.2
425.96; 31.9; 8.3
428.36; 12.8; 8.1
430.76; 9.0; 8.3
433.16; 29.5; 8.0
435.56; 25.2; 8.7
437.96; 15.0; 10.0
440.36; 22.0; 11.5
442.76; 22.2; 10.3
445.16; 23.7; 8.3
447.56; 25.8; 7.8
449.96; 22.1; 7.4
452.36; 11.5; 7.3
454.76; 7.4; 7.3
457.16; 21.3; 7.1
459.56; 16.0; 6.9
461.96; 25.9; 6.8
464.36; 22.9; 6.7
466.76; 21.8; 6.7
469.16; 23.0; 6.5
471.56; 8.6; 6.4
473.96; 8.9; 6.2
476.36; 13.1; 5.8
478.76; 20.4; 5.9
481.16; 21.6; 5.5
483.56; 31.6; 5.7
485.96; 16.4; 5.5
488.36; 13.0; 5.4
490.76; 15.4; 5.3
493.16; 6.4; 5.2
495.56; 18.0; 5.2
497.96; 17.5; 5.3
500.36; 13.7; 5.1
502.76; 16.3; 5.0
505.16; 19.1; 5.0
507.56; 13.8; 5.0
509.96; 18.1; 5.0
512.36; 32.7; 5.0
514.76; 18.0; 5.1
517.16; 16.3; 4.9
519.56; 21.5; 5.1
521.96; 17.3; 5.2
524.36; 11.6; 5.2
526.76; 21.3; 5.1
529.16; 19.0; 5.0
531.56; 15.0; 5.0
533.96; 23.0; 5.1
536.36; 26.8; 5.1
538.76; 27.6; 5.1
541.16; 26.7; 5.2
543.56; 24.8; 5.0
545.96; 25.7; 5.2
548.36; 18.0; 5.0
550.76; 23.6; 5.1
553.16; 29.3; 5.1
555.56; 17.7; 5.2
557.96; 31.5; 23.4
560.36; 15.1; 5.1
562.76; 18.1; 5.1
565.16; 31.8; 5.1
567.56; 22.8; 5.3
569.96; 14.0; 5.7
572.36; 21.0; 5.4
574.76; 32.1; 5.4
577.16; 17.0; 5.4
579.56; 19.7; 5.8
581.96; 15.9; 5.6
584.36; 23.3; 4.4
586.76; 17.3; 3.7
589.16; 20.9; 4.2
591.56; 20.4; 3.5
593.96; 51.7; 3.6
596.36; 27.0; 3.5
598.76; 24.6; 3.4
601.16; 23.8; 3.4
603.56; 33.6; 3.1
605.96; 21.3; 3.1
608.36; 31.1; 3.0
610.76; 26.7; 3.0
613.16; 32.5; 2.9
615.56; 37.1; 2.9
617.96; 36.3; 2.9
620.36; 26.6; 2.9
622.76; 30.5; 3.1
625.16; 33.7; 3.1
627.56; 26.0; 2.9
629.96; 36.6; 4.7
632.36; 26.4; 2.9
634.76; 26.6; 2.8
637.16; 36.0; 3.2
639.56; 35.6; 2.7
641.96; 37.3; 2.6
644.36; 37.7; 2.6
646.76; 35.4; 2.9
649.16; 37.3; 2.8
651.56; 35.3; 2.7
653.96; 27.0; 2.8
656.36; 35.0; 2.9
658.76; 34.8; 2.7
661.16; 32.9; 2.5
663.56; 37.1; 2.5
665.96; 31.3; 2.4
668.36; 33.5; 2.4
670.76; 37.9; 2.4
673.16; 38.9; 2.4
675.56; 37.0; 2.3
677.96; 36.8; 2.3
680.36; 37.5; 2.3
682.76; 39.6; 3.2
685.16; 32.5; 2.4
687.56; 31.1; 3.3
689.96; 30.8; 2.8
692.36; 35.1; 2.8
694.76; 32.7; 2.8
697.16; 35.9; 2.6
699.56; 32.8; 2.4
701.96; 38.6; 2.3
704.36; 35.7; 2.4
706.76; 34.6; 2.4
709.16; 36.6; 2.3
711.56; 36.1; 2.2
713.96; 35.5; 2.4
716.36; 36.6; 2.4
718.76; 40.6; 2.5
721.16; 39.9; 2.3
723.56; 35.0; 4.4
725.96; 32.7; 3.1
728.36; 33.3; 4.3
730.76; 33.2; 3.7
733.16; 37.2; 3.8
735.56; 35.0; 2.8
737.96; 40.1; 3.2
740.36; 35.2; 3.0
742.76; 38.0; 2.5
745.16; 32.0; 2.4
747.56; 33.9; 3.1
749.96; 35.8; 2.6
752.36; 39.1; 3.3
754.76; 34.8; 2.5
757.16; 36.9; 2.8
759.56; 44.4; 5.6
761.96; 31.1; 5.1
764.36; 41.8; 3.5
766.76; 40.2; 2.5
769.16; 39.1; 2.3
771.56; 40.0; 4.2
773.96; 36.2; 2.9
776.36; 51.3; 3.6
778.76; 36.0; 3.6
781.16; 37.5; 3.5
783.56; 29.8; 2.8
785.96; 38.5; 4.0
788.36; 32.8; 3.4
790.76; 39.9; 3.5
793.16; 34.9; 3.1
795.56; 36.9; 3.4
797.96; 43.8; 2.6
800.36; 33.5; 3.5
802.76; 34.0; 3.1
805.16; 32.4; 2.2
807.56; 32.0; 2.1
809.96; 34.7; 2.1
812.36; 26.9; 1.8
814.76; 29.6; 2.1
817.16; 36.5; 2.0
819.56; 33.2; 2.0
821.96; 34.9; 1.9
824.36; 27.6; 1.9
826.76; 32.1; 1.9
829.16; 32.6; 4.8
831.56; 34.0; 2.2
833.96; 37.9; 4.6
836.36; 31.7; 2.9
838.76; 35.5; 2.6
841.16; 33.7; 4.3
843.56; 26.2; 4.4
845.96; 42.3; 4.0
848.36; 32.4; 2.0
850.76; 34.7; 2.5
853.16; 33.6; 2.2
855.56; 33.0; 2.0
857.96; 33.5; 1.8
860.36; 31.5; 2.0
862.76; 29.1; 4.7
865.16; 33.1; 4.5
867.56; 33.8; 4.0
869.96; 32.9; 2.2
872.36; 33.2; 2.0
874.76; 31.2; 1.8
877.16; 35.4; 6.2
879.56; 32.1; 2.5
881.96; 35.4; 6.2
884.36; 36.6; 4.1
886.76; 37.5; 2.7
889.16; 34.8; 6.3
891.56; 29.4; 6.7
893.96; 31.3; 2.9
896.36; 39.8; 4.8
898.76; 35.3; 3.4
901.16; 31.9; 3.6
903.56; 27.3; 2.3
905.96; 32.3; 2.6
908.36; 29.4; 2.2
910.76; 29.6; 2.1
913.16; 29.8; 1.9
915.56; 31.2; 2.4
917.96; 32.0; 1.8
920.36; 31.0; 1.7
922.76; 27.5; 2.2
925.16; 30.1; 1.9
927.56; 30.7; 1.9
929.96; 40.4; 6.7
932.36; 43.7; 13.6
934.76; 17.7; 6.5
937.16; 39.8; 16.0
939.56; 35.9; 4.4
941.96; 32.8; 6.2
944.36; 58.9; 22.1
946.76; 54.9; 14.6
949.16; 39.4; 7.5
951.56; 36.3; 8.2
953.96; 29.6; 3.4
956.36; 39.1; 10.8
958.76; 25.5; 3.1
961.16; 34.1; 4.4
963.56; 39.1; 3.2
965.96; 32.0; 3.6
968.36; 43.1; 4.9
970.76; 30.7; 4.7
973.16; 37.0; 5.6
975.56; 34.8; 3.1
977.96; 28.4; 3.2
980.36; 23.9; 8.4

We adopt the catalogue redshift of 0.59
